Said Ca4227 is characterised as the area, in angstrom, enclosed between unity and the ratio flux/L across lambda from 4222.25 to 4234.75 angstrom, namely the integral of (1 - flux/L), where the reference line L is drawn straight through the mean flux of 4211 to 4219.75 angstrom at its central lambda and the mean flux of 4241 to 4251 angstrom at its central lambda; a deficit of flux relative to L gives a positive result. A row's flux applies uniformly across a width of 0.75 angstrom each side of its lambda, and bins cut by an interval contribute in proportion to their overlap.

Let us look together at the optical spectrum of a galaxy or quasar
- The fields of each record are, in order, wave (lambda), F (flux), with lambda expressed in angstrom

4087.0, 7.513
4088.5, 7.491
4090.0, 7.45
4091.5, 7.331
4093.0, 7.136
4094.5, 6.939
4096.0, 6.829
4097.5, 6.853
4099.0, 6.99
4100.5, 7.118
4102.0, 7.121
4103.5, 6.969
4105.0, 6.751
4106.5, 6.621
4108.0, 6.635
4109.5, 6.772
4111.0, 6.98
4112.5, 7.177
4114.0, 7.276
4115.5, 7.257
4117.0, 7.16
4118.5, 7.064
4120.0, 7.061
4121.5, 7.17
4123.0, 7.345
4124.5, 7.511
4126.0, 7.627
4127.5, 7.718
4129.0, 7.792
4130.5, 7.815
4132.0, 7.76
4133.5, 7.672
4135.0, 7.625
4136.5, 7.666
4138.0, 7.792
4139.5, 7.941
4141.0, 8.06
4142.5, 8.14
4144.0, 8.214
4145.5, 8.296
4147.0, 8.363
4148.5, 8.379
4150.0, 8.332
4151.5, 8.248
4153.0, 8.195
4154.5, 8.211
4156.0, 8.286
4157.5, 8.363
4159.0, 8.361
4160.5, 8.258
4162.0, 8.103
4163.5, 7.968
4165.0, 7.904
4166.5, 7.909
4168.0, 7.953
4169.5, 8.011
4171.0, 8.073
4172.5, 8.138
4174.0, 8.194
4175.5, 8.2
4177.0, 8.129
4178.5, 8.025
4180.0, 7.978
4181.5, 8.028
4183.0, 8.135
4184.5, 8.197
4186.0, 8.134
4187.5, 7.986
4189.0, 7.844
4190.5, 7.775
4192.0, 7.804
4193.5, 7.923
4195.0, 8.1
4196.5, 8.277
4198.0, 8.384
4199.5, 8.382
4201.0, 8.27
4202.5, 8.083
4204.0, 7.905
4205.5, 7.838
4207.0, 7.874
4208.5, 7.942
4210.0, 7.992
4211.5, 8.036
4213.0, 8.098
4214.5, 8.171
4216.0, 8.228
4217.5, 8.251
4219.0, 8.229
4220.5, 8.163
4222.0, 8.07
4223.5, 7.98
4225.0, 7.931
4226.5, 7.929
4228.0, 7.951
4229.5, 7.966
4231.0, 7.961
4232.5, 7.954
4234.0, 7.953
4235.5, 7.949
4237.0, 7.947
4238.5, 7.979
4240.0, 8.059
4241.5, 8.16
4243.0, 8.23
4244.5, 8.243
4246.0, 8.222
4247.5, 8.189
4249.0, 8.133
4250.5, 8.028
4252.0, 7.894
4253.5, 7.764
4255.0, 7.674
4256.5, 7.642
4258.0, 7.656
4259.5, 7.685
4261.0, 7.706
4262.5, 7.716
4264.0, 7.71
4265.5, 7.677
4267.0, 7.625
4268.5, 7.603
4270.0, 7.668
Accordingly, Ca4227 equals 0.3 angstrom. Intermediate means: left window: 8.17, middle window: 7.96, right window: 8.18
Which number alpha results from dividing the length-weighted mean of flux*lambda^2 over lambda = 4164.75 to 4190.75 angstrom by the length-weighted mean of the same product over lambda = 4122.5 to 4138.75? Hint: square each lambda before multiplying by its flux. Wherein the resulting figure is 1.1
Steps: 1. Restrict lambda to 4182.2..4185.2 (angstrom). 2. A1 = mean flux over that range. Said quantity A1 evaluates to 8.16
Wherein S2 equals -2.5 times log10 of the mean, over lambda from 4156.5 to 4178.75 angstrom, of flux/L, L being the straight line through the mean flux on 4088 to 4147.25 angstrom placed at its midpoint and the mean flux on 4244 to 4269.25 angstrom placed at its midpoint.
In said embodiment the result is -0.079 mag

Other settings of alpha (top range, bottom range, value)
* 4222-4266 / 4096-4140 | 1.16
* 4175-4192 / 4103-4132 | 1.15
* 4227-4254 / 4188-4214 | 1.02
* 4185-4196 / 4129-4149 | 1.02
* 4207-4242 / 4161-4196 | 1.02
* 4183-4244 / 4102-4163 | 1.09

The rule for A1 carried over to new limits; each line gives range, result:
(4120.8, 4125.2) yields 7.34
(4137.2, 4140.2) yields 7.86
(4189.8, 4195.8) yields 7.9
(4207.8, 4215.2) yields 8.05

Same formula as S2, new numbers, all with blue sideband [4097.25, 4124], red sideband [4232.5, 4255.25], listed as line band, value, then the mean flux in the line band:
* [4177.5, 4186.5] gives -0.07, 8.08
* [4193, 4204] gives -0.07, 8.19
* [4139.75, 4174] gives -0.11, 8.17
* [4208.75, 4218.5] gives -0.04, 8.12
